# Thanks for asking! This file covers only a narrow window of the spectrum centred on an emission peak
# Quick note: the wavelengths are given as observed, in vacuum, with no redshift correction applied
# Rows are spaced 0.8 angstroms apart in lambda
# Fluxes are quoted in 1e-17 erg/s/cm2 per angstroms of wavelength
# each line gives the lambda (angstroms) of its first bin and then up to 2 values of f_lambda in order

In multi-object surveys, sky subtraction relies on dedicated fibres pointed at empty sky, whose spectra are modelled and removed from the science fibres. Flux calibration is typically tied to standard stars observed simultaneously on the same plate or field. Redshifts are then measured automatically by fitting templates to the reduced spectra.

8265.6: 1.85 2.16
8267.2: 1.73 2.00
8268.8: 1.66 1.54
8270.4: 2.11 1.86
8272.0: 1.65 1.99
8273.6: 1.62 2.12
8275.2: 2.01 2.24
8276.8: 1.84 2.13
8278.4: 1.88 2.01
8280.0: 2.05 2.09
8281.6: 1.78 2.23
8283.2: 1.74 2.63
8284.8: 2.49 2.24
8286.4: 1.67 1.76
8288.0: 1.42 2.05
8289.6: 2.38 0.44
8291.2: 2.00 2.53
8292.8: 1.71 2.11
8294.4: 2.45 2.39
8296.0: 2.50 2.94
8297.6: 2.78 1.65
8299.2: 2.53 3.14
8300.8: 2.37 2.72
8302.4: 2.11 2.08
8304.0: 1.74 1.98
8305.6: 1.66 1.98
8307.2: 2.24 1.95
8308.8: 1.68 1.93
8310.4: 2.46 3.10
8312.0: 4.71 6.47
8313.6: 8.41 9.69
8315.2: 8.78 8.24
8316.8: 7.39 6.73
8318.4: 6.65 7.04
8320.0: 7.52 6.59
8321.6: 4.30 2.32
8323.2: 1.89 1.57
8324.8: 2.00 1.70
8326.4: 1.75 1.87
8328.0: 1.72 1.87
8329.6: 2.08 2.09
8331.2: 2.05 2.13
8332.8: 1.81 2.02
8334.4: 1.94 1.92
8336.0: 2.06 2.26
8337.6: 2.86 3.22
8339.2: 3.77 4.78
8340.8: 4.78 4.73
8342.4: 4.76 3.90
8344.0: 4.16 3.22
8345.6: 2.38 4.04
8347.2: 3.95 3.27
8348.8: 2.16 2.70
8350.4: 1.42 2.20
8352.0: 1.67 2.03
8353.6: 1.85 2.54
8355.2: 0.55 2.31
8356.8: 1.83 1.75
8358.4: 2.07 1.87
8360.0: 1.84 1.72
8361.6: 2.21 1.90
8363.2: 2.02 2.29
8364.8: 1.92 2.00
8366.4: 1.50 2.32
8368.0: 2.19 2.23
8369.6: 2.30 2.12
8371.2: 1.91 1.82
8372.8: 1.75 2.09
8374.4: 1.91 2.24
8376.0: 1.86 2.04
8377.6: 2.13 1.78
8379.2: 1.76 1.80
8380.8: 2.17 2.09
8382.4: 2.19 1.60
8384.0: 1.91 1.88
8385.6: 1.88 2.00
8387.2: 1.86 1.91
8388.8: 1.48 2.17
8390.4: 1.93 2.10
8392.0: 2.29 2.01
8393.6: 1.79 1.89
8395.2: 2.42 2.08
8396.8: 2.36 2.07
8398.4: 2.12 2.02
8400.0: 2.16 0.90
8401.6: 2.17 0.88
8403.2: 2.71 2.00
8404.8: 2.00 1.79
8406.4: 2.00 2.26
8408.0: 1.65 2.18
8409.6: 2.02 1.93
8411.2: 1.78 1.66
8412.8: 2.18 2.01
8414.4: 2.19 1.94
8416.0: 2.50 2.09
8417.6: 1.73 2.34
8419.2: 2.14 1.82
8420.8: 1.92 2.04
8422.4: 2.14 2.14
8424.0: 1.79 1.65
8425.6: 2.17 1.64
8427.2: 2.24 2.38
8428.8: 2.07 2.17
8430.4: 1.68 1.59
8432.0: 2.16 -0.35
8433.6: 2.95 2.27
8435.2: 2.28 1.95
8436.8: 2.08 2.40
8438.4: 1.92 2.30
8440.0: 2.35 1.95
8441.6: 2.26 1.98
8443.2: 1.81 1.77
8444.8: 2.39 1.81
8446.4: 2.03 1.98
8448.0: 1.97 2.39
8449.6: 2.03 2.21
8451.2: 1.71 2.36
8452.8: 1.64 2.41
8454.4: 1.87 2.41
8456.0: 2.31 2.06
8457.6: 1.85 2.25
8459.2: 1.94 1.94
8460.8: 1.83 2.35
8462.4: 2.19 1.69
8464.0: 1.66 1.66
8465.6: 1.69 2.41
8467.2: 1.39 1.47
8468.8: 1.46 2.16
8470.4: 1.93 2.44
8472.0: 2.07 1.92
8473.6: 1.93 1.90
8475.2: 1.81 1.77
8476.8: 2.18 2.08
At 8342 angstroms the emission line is [N II] 6583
